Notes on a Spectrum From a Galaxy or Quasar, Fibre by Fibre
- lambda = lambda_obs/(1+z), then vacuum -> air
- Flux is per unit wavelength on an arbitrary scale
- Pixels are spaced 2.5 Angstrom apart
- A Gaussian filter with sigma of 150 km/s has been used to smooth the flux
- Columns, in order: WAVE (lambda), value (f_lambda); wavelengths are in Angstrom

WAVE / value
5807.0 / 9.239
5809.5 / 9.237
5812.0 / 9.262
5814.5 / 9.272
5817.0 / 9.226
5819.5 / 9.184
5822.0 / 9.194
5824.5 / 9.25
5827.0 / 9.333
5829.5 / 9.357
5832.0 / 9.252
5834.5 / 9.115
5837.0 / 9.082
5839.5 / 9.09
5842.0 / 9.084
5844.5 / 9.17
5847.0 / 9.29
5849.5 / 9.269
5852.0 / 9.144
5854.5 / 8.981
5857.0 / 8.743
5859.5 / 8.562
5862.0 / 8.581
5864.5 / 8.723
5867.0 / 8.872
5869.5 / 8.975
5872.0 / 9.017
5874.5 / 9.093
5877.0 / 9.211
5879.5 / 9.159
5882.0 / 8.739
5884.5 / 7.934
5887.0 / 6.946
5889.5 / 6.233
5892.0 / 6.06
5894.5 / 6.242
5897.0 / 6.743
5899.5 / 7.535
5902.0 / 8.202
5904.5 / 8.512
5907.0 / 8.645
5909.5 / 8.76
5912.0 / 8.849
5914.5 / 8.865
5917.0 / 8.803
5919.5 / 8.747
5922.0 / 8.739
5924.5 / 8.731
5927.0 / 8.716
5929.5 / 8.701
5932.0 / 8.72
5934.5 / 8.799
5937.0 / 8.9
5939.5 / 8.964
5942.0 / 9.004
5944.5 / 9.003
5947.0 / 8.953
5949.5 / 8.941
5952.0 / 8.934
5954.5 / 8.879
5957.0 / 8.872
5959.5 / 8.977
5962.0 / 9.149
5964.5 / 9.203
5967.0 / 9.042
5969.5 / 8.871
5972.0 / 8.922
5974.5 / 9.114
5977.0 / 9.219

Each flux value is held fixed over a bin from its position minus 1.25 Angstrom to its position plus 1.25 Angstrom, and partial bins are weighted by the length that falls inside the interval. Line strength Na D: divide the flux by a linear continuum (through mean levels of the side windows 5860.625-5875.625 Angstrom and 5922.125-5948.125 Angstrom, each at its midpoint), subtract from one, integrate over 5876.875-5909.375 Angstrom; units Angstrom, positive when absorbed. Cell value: 4.3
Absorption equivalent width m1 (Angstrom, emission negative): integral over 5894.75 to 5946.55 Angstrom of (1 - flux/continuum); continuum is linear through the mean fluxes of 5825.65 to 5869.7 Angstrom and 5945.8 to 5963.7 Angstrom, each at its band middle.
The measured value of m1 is 2.5 Angstrom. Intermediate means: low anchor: 9.04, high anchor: 8.96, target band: 8.56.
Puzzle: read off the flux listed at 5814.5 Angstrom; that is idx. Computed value 9.272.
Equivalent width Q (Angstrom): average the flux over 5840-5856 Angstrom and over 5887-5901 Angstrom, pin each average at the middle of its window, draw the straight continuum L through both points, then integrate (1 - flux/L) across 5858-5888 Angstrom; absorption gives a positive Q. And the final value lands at -3.5 Angstrom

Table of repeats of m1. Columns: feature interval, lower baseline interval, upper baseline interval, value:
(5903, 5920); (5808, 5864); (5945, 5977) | 0.59 Angstrom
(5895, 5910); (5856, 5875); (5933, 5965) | 1.58 Angstrom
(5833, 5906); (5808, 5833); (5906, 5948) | 5.10 Angstrom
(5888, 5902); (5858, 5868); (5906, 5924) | 3.24 Angstrom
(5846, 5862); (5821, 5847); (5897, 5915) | 0.00 Angstrom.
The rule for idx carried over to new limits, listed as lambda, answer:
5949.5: 8.941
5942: 9.004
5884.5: 7.934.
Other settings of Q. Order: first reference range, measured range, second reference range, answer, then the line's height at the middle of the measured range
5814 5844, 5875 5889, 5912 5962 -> 1.1 Angstrom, 9.03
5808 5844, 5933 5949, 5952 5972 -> 0.2 Angstrom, 9.02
